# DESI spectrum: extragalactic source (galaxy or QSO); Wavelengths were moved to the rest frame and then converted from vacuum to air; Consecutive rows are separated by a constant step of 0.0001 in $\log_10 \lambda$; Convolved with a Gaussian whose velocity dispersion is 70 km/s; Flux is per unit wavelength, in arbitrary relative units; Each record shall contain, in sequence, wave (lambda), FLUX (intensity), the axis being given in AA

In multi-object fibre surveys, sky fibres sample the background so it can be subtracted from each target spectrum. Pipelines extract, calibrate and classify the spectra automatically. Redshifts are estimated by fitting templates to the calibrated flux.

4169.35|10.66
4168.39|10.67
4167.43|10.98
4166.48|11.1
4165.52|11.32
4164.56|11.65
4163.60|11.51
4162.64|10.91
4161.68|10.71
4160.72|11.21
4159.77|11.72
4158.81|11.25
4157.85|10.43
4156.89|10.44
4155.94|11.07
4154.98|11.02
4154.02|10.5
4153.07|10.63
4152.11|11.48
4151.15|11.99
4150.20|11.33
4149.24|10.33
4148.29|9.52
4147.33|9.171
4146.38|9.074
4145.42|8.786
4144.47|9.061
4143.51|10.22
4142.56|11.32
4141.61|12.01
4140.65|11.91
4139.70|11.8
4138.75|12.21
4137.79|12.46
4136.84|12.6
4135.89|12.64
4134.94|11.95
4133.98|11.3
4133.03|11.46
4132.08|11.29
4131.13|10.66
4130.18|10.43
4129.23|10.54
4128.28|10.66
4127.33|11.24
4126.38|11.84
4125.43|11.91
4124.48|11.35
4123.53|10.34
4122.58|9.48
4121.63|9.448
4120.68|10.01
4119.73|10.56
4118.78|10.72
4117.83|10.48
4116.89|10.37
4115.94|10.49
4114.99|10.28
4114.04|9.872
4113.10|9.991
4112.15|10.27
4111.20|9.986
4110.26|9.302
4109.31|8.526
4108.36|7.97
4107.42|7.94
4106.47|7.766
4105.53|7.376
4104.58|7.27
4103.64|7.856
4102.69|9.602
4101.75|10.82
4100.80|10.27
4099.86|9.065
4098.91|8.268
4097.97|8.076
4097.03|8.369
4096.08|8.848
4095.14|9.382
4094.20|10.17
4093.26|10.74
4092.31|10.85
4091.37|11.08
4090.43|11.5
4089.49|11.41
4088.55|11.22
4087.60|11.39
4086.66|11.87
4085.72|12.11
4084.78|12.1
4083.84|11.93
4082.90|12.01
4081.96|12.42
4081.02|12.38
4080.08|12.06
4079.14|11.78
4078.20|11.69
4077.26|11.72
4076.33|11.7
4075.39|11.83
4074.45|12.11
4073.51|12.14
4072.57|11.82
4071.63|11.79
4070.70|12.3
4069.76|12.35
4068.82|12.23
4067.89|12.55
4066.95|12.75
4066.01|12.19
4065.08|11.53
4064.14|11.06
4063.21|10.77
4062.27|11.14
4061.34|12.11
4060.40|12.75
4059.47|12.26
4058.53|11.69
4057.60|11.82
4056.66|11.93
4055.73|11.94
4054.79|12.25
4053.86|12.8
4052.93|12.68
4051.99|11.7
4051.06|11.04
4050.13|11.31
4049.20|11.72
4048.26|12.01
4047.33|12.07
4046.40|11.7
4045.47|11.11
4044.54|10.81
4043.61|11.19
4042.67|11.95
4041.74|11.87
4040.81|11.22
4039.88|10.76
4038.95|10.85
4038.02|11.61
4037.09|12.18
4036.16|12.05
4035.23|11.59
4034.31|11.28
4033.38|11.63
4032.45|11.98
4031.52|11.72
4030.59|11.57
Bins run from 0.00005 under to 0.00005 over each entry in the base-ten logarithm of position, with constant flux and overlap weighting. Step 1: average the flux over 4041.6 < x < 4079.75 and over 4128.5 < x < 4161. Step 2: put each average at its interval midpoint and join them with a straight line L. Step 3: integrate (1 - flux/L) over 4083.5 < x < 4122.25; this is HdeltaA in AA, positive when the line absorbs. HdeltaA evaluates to 5.2 AA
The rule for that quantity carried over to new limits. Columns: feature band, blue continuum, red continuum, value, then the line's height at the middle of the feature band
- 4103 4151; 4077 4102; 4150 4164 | 2.9 AA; 11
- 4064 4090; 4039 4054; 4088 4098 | -3.0 AA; 10.7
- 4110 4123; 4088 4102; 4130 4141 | 1.0 AA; 10.9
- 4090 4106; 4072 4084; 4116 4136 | 3.0 AA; 11.5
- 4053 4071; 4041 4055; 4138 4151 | -0.7 AA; 11.6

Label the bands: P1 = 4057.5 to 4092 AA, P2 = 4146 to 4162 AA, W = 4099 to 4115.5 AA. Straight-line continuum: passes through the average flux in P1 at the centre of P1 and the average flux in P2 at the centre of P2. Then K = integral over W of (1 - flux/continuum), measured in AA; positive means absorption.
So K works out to 3.4 AA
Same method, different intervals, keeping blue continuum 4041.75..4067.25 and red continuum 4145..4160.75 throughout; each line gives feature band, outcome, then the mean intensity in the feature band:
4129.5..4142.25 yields -1.1 AA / 11.7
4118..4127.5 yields 0.2 AA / 10.7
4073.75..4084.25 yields -0.4 AA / 12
